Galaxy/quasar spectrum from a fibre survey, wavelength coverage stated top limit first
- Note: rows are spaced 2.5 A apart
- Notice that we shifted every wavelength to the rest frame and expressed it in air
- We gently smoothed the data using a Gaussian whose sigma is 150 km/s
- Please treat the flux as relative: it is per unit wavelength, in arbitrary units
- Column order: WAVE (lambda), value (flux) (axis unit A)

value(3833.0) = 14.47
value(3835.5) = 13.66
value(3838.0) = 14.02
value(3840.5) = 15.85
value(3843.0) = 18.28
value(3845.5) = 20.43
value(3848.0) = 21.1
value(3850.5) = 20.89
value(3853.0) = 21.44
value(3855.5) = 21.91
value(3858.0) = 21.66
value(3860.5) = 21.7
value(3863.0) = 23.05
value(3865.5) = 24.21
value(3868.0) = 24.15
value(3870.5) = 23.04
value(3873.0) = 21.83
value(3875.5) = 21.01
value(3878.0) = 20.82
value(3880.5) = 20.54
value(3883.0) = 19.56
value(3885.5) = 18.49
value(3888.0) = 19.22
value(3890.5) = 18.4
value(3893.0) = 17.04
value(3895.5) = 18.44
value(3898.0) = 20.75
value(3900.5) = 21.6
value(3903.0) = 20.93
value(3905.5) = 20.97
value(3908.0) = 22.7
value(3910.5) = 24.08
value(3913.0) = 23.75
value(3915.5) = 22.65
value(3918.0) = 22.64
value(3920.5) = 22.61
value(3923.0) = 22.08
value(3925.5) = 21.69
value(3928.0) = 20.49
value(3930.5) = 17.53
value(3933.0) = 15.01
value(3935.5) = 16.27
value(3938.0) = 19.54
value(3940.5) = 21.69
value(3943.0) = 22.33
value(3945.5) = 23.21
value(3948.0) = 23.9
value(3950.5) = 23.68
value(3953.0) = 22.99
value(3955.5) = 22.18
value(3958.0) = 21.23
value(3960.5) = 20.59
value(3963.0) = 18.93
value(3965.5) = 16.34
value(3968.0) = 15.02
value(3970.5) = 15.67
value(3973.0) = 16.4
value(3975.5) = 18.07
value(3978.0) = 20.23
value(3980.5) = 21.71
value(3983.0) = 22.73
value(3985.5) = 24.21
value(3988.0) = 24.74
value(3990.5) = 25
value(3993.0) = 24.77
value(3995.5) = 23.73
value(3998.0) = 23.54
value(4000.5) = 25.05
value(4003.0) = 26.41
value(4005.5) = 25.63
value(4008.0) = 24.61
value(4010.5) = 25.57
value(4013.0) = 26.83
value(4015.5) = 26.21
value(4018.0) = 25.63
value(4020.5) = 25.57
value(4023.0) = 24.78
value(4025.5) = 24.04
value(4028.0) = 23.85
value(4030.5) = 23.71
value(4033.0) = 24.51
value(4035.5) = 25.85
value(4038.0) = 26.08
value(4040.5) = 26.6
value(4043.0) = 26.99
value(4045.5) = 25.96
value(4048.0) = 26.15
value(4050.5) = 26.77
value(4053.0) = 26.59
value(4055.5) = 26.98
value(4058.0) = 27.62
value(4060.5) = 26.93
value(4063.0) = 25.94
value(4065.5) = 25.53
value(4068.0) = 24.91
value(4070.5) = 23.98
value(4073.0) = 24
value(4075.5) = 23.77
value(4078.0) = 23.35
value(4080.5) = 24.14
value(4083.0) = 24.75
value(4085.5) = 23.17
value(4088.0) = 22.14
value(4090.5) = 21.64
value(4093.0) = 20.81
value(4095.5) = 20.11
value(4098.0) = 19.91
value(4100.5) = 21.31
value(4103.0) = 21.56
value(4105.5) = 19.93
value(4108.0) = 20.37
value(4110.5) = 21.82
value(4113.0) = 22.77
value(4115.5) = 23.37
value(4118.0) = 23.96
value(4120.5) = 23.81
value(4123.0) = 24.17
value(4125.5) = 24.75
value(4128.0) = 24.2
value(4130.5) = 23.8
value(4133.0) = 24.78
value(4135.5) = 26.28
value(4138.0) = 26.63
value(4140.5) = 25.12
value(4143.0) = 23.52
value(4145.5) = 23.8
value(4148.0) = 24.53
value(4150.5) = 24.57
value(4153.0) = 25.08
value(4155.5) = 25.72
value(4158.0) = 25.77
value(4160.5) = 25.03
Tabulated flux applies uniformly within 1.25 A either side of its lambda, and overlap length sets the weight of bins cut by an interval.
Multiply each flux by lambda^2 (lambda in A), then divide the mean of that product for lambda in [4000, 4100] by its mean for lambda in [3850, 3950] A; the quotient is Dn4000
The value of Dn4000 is 1.27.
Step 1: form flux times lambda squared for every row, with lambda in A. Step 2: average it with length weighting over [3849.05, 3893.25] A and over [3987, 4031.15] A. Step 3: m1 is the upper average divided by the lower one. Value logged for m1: 1.27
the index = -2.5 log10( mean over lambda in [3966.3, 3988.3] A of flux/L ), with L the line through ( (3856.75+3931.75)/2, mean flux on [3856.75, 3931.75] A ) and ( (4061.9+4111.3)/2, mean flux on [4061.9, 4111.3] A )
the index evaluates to 0.12 mag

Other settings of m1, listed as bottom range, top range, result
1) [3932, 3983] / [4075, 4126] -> 1.21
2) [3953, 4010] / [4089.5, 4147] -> 1.13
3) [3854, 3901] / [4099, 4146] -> 1.27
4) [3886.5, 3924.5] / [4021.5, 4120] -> 1.23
